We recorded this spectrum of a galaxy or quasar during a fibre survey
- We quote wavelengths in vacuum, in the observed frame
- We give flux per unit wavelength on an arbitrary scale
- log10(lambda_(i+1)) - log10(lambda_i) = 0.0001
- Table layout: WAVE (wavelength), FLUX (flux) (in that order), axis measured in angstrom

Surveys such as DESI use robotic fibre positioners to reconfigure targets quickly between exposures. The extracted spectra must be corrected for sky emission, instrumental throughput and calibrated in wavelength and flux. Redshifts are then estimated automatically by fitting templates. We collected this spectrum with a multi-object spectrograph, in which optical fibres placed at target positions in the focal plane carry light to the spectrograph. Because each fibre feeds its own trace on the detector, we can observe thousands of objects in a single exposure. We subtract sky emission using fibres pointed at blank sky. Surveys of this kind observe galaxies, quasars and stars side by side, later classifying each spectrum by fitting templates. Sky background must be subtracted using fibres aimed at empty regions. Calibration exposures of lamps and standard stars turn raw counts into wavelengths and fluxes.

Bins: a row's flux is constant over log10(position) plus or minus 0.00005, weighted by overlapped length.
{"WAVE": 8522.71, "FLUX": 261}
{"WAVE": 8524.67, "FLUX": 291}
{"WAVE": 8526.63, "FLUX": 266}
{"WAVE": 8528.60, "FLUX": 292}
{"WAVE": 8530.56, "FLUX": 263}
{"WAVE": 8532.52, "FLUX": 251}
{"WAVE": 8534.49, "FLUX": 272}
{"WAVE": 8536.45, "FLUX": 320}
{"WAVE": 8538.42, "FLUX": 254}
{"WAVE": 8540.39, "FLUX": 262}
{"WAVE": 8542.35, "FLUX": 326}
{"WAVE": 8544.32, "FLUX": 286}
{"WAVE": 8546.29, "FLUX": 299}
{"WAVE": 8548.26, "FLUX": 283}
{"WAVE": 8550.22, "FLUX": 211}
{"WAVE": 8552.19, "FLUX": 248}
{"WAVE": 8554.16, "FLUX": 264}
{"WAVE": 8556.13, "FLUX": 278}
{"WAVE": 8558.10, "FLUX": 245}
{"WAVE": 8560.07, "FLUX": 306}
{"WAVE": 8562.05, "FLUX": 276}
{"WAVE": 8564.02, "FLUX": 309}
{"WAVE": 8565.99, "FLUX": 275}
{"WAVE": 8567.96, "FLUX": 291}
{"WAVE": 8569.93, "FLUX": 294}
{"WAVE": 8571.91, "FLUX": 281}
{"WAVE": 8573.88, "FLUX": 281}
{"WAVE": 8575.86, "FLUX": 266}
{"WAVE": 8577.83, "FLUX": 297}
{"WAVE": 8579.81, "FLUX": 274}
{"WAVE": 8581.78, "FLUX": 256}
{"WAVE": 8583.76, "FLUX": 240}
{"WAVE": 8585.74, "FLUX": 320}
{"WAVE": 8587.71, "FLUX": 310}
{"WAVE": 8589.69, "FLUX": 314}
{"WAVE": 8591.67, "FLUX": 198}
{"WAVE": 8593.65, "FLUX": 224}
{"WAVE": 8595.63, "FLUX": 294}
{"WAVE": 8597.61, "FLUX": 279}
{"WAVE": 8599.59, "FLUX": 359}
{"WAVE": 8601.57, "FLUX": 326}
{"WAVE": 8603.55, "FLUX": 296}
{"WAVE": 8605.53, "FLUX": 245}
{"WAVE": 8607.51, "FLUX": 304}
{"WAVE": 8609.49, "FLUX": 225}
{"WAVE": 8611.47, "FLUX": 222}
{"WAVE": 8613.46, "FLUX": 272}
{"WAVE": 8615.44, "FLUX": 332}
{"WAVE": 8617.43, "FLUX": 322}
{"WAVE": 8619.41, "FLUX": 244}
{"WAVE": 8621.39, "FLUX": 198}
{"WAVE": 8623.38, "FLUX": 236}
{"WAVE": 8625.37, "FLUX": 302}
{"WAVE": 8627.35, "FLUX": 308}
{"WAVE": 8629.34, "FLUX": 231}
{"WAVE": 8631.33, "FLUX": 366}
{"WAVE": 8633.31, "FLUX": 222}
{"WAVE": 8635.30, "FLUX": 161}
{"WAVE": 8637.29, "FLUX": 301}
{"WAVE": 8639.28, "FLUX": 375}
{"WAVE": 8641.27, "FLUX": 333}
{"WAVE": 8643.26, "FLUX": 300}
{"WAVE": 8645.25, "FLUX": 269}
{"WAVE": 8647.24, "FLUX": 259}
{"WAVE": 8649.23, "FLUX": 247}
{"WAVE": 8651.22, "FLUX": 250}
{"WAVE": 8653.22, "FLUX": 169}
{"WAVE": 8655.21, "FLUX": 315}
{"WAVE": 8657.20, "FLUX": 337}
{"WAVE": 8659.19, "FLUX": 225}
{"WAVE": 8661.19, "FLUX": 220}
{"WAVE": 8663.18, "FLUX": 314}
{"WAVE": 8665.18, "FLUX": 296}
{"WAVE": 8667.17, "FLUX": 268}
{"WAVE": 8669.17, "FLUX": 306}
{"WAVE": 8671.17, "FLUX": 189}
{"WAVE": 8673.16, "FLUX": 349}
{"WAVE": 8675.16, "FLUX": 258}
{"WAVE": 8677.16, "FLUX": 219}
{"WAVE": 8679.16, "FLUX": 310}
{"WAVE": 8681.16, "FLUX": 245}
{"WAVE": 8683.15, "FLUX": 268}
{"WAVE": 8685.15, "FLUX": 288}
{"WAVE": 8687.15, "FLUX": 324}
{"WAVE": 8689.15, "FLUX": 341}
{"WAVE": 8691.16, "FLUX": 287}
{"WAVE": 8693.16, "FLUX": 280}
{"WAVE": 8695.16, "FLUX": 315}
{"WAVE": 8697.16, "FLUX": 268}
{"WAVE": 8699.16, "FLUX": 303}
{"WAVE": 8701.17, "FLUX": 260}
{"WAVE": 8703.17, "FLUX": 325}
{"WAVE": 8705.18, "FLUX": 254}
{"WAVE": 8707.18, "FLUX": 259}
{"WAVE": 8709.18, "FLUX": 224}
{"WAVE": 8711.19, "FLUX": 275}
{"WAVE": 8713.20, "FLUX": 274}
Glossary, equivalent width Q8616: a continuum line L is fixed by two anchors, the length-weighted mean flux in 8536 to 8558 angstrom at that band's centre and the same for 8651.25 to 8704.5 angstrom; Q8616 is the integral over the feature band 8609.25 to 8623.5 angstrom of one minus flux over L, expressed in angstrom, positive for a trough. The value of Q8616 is 0.9 angstrom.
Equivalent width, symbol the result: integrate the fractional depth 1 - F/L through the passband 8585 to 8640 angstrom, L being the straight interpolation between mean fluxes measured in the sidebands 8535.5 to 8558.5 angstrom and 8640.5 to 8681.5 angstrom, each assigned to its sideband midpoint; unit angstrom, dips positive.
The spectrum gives -1.1 angstrom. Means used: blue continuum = 274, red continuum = 270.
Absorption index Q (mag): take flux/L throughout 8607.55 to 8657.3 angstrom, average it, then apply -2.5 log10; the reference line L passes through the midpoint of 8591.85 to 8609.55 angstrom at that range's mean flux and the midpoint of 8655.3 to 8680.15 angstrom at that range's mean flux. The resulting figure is 0.032 mag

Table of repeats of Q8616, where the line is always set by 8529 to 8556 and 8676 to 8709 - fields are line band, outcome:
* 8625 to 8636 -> 0.5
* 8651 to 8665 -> 0.8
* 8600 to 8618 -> -0.5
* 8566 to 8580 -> -0.4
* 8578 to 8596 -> 0.3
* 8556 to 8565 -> -0.3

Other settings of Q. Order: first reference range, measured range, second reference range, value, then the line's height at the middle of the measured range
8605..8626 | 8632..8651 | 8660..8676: -0.02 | 269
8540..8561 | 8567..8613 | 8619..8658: -0.02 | 273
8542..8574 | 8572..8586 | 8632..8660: 0.01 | 277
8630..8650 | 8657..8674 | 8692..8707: 0.03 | 284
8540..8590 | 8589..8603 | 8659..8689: -0.02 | 279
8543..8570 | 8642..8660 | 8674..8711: 0.05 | 278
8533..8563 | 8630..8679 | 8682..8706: 0.06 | 288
